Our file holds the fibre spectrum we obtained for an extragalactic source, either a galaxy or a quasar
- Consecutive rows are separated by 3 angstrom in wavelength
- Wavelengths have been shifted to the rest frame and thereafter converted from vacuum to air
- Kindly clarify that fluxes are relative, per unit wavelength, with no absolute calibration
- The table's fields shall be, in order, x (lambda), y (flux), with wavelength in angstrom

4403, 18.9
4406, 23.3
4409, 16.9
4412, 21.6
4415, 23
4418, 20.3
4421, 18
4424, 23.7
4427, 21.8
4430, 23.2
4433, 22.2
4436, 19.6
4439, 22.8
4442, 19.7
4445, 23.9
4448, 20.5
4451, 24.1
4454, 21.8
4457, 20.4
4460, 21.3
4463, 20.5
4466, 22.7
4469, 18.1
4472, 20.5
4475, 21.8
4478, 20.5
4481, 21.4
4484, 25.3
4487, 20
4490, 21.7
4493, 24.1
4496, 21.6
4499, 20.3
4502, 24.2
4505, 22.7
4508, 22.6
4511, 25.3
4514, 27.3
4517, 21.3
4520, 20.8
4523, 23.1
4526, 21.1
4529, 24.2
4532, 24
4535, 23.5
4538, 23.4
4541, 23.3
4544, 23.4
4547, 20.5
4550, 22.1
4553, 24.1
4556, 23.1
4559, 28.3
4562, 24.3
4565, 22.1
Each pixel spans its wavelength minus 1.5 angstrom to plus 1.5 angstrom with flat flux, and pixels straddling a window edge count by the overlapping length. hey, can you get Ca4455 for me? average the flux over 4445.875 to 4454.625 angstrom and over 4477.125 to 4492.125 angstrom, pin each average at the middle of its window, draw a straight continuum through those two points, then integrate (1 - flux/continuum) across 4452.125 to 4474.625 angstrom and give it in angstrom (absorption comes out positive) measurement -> 1.3 angstrom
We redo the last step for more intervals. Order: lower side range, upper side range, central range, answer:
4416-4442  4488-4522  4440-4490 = 1.5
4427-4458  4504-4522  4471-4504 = 1.2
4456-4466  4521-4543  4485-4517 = -1.0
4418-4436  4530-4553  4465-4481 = 1.0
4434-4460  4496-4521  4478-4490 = 0.3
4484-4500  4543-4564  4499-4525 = -0.8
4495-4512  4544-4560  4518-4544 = 0.3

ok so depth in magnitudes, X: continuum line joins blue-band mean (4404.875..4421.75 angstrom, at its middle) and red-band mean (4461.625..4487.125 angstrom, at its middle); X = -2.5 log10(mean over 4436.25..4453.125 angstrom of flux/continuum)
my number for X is -0.054 mag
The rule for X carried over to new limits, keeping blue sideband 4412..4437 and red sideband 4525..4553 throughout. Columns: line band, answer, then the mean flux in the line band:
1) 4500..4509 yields -0.03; 23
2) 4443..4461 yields 0.00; 22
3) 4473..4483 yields 0.04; 21.4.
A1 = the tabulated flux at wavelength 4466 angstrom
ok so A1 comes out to 22.7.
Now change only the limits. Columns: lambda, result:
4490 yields 21.7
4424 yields 23.7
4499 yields 20.3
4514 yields 27.3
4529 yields 24.2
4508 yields 22.6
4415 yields 23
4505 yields 22.7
